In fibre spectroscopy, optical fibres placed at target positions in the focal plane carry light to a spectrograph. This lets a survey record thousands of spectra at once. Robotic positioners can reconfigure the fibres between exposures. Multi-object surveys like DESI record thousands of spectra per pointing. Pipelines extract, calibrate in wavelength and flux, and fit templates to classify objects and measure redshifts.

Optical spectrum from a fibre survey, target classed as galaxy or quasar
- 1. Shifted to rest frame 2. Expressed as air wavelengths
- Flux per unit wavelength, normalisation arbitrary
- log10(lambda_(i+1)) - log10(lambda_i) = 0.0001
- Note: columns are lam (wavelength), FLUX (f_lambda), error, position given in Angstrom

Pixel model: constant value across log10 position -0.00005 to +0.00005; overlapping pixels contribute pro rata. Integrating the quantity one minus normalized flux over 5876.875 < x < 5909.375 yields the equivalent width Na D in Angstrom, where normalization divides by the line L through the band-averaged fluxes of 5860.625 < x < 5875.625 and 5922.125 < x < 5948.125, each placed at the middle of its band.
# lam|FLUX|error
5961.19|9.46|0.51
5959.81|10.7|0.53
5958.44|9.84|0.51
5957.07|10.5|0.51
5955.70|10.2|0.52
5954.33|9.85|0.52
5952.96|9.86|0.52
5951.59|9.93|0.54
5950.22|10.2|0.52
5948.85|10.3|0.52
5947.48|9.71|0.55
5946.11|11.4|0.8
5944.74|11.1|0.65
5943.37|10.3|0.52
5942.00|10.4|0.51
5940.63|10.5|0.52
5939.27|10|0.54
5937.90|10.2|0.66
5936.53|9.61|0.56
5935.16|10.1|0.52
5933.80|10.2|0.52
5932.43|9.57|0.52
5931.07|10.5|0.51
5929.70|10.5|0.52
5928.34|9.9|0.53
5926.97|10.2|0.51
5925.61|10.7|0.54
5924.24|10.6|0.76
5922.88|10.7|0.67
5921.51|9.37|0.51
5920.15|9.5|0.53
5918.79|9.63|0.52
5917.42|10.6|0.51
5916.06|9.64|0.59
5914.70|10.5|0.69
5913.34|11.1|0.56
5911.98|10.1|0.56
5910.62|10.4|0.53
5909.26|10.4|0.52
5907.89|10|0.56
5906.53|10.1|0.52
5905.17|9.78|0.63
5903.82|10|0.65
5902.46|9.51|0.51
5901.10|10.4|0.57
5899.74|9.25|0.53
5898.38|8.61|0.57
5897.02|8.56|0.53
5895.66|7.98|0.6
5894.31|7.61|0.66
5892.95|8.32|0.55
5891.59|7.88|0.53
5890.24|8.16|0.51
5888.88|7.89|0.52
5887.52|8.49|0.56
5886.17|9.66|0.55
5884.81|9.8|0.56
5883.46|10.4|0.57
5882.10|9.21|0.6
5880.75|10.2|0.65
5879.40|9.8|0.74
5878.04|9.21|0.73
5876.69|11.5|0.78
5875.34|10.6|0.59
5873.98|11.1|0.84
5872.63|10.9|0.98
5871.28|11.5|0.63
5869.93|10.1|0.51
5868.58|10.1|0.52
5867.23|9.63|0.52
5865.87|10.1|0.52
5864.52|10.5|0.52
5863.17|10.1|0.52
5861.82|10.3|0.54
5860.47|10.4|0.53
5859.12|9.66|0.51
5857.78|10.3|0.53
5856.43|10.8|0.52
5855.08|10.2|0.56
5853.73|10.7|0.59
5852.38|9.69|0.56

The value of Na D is 3.6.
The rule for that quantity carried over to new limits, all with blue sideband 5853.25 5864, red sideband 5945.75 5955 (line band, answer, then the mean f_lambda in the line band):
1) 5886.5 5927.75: 2.7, 9.54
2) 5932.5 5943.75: 0.0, 10.1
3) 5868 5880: -0.3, 10.5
